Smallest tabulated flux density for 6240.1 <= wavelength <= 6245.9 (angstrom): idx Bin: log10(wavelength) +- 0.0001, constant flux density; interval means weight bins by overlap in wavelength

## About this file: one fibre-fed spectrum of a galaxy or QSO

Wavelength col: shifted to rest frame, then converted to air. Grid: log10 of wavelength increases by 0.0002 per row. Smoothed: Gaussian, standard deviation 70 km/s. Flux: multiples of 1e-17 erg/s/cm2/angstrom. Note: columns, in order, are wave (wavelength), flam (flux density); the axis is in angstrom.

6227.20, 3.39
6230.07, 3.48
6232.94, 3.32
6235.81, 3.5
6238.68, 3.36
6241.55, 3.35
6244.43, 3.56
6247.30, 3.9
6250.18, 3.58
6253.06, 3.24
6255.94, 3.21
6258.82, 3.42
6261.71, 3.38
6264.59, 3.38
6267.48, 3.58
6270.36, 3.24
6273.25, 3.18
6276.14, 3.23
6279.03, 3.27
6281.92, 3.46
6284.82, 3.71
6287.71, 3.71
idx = 3.35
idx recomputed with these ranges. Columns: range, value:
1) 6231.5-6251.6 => 3.32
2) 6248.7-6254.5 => 3.24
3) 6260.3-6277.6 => 3.18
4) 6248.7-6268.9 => 3.21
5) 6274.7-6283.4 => 3.23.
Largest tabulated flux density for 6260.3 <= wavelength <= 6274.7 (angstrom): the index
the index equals 3.58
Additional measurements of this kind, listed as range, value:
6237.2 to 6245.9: 3.56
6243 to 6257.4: 3.9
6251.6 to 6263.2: 3.42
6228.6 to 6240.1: 3.5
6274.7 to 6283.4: 3.46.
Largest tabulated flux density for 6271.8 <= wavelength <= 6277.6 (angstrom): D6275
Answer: 3.23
